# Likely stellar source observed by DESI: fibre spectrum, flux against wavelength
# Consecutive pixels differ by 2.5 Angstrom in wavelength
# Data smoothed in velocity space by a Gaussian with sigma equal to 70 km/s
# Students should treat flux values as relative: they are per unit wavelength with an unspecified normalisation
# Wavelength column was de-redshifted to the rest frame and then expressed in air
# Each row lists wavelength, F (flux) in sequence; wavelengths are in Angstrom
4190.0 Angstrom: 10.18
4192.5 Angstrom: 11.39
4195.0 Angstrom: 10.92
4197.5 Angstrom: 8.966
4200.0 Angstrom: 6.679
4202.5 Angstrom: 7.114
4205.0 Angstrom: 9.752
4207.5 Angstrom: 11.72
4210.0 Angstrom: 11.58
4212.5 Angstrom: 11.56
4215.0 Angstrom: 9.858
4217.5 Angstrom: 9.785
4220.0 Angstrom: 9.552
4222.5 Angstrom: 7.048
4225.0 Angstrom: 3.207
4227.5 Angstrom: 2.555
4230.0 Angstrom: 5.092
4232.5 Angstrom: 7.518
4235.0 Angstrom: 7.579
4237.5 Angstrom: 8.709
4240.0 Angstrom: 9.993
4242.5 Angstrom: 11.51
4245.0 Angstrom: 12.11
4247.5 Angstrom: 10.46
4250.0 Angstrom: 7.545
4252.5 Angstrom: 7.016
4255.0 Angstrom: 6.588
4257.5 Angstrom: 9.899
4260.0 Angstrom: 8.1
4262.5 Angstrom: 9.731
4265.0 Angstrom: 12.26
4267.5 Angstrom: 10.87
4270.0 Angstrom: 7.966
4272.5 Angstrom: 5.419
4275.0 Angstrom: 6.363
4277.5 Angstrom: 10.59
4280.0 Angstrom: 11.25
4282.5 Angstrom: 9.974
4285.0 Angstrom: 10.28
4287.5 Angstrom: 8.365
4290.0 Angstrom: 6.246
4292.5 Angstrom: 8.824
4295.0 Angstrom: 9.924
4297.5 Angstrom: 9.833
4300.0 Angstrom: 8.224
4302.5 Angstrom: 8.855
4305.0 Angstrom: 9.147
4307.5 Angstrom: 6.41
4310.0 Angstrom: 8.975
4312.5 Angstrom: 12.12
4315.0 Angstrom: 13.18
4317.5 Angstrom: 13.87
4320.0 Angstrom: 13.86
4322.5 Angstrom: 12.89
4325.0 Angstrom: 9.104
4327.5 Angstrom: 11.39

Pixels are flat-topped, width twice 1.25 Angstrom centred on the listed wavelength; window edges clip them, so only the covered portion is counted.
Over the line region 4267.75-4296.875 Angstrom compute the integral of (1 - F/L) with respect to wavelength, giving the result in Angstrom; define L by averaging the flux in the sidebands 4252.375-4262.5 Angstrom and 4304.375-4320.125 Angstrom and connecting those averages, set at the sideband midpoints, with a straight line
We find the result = 2.2 Angstrom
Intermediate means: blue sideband 8.23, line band 8.76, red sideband 11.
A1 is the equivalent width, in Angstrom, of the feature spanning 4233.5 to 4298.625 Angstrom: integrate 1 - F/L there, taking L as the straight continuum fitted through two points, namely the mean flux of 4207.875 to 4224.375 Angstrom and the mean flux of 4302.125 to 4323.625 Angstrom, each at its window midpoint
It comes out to 8.2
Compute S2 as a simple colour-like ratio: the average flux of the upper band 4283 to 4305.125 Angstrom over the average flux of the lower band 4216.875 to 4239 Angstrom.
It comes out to 1.32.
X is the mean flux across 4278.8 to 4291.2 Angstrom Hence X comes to 9.23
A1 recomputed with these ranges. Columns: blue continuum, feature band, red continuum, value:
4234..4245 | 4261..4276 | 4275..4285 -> 1.8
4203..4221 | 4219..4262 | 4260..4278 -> 7.5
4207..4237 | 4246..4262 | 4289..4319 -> 0.5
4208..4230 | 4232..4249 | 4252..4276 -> -3.0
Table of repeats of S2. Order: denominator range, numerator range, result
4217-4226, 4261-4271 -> 1.40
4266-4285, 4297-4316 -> 1.05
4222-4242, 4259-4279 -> 1.35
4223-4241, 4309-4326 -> 1.90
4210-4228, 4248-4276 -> 1.03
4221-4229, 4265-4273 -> 2.01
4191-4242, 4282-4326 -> 1.17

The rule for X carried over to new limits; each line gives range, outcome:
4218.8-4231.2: 5.48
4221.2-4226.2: 5.19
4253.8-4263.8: 8.61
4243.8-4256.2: 8.74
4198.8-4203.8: 6.93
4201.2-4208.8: 9.52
